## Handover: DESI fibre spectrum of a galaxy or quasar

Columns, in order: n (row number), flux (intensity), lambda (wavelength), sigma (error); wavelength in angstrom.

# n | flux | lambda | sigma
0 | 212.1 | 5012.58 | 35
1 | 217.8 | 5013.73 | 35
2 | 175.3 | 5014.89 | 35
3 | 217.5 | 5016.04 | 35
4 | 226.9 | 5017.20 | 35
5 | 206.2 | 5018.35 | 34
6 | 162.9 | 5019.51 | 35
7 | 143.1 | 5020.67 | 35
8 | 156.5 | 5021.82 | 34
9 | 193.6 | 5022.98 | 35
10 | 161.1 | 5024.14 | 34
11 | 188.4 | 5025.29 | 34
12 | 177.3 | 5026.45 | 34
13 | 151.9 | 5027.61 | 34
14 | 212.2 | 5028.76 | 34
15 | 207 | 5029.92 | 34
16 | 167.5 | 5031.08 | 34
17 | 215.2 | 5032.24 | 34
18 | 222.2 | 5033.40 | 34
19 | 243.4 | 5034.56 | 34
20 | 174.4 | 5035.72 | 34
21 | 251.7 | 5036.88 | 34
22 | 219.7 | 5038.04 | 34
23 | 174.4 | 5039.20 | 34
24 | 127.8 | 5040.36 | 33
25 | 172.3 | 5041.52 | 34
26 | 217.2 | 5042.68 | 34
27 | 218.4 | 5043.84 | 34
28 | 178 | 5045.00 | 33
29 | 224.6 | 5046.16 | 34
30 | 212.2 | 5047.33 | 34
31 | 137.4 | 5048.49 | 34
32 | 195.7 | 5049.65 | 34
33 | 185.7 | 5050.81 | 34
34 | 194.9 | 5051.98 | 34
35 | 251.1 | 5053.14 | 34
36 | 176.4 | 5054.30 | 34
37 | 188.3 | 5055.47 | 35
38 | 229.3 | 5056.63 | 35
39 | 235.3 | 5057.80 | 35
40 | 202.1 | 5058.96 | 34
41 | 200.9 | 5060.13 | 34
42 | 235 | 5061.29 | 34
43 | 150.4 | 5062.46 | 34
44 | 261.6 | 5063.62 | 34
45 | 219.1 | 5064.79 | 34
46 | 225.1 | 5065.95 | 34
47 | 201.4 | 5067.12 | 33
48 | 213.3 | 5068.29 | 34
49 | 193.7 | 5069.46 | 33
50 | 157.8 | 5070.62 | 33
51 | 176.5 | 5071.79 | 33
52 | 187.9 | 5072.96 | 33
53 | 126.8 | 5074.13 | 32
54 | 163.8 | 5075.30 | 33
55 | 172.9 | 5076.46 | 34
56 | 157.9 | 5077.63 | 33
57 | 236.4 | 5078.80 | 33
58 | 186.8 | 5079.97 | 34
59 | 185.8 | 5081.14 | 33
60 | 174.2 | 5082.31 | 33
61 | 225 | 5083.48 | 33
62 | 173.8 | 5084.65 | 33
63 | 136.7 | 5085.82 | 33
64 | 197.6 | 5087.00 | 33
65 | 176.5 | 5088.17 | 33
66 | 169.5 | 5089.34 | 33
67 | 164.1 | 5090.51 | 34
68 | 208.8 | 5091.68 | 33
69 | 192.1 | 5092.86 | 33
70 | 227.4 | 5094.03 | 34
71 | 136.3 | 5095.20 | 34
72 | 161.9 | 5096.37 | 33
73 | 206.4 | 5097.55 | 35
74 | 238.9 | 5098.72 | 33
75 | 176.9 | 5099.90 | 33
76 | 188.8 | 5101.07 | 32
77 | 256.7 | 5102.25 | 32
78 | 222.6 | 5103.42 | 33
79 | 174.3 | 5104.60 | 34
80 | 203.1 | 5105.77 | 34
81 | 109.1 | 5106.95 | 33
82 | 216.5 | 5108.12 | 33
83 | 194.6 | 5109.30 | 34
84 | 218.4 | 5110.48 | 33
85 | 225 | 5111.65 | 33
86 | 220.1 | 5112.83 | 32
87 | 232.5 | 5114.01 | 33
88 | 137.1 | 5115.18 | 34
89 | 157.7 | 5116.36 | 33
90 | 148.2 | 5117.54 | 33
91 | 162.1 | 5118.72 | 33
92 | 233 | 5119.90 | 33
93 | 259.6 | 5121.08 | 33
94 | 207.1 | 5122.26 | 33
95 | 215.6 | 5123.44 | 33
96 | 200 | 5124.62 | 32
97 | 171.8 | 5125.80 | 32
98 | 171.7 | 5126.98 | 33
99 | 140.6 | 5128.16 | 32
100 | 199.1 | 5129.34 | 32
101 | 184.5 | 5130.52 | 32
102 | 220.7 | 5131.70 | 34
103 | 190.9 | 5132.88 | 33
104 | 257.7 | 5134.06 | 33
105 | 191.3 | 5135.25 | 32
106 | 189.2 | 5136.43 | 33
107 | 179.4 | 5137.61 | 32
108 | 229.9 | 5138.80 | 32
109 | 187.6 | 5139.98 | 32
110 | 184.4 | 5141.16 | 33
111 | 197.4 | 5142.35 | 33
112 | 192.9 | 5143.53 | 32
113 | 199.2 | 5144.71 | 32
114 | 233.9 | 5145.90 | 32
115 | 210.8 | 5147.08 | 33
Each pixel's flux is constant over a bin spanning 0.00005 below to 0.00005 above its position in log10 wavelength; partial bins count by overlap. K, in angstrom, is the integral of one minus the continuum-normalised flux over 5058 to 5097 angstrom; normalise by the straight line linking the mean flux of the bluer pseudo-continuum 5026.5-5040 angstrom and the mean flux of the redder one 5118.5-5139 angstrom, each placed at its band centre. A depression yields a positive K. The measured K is 2.4 angstrom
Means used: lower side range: 201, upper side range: 200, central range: 188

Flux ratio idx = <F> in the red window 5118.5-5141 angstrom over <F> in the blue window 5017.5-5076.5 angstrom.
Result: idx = 1.03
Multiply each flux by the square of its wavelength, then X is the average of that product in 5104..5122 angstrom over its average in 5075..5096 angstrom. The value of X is 1.07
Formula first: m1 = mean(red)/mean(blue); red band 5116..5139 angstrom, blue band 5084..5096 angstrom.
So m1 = 1.10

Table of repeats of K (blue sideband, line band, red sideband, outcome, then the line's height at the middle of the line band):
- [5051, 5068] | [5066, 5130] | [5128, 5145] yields 4.8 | 205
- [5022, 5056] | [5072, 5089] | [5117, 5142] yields 1.4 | 195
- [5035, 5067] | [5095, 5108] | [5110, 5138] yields 0.5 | 198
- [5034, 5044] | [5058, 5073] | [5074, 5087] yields -1.4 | 186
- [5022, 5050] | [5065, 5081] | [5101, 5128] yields 0.7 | 194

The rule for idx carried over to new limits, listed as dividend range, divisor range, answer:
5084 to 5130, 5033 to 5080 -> 0.96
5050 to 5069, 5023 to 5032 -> 1.15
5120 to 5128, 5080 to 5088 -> 1.11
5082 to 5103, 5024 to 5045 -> 0.97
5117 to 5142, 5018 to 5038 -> 1.03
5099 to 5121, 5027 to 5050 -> 1.00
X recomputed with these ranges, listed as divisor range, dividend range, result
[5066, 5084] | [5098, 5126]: 1.09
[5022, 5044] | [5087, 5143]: 1.04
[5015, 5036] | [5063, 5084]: 1.03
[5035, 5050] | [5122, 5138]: 1.04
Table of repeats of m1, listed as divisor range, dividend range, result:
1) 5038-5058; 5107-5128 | 1.00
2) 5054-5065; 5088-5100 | 0.89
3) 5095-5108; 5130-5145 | 1.05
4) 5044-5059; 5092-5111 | 0.97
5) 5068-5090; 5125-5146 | 1.09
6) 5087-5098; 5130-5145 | 1.10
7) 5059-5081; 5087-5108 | 0.99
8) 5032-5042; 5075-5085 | 0.94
